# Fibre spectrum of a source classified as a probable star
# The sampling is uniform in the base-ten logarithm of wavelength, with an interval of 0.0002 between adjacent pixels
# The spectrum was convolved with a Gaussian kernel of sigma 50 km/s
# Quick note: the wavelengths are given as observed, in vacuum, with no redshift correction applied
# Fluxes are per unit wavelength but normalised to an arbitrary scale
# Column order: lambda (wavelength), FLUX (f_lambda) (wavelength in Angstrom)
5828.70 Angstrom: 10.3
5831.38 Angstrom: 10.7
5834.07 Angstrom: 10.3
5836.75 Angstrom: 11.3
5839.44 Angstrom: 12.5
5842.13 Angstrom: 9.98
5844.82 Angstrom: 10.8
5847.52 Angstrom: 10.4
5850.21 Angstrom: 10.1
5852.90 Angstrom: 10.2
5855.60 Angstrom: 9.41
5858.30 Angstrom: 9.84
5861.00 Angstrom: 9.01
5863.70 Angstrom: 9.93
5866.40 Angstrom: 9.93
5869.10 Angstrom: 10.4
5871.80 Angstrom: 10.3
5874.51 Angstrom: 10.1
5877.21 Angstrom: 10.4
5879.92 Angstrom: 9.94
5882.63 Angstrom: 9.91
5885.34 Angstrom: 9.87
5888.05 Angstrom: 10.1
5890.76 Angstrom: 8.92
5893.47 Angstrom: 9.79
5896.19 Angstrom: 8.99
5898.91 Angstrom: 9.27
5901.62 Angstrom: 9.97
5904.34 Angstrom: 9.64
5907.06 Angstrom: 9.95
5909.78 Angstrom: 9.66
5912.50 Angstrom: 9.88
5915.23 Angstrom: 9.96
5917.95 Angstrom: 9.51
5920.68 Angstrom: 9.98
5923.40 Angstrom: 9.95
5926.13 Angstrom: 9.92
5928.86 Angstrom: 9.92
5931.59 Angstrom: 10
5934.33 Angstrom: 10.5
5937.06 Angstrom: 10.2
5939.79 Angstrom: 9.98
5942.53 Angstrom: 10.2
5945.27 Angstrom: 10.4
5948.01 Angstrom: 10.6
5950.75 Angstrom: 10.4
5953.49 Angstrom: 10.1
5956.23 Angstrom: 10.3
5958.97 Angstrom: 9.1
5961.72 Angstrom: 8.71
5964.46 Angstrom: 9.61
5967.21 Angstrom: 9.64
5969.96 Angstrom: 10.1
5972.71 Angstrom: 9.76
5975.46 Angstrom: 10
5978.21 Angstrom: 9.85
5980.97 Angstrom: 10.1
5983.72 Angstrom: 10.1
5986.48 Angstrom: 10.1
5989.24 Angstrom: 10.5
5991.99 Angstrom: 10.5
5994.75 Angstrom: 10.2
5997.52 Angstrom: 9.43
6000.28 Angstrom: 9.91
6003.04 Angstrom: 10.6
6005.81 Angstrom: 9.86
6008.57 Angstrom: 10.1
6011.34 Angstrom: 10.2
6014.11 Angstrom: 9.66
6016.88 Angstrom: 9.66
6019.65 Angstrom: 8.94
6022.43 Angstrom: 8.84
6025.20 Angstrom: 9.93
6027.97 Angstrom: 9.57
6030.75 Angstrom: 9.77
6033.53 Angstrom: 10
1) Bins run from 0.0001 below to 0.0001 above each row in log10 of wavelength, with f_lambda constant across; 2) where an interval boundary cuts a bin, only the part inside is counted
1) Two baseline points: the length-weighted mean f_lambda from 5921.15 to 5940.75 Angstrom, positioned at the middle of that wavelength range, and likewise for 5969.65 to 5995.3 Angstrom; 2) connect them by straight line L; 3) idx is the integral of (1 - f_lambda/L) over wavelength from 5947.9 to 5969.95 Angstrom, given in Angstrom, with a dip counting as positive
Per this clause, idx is 0.7 Angstrom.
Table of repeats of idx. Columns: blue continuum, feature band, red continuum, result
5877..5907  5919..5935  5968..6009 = -0.3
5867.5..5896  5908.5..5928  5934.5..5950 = 0.6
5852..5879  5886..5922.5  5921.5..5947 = 1.4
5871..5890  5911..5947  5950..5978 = -0.6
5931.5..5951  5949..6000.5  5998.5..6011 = 1.4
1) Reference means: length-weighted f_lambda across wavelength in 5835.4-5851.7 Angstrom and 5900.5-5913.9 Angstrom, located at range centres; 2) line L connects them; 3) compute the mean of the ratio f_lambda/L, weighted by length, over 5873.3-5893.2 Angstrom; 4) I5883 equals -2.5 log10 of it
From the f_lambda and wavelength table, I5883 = 0.034 mag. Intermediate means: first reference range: 10.8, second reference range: 9.81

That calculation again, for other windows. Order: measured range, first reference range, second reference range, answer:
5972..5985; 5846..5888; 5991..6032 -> -0.01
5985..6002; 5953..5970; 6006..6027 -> -0.05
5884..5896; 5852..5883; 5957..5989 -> 0.03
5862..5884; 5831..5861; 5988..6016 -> 0.03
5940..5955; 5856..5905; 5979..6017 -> -0.04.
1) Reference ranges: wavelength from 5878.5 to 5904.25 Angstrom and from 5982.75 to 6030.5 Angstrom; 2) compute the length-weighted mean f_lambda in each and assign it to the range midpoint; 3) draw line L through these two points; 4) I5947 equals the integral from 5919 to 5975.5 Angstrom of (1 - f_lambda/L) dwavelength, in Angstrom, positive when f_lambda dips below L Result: -1.2 Angstrom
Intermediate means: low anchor 9.64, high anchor 9.88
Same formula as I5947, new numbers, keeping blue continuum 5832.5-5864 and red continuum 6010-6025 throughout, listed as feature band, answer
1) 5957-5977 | 0.32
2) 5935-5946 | -0.37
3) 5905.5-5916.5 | 0.18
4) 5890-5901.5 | 0.86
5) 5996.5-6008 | -0.49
